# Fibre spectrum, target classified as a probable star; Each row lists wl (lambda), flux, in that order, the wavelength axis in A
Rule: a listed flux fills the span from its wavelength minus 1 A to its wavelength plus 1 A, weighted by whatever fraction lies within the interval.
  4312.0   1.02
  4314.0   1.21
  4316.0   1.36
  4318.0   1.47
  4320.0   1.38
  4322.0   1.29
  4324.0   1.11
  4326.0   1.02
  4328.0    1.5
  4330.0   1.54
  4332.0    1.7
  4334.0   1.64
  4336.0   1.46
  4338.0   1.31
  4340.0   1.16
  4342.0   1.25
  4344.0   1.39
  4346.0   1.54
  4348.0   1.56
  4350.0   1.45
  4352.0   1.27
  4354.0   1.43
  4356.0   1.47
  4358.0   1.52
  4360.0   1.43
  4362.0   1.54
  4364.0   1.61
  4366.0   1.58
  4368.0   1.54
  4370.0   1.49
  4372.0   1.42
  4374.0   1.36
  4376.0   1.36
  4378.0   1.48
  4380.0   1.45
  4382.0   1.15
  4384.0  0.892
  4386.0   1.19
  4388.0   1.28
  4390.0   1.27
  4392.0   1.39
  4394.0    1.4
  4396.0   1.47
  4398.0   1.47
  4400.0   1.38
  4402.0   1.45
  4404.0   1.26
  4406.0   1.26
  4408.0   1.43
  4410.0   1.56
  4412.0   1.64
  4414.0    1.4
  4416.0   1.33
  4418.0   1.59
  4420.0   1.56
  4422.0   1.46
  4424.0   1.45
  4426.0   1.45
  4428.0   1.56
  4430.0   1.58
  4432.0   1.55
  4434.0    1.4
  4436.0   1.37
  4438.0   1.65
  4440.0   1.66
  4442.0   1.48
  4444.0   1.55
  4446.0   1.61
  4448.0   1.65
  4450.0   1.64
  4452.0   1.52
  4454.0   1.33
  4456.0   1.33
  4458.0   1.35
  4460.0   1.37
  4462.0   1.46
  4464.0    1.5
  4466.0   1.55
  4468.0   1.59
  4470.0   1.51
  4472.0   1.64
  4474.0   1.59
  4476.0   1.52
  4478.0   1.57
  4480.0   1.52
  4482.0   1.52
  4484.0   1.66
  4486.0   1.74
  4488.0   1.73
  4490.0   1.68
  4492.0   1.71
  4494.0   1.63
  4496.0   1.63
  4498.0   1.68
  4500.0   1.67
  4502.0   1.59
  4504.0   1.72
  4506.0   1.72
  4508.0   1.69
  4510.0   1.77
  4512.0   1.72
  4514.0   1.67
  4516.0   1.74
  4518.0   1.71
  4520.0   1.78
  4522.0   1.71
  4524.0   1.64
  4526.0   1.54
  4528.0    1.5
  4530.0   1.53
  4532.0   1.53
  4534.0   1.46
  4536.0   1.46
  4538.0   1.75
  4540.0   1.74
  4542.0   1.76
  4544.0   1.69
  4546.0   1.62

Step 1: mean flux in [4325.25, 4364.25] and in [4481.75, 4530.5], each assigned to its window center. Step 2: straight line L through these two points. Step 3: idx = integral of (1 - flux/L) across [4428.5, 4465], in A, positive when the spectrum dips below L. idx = 1.9 A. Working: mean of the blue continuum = 1.44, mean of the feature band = 1.5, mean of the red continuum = 1.67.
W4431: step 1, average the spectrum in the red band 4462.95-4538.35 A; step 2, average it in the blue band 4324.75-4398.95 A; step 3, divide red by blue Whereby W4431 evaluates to 1.16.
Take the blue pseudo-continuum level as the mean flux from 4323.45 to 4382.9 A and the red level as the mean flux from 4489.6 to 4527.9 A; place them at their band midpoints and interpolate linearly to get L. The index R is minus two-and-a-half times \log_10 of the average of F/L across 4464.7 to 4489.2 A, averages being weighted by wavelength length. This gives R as 0.023 mag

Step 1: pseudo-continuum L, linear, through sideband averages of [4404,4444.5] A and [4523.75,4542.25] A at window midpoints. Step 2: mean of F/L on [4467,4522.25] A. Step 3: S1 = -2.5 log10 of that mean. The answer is -0.07 mag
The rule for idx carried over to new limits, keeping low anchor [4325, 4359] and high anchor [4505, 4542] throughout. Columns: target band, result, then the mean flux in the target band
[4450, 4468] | 1.41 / 1.45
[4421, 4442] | 0.34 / 1.51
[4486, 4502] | -0.60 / 1.67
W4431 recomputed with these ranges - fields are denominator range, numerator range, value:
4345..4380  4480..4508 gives 1.13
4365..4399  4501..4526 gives 1.24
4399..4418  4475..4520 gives 1.17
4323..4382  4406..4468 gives 1.05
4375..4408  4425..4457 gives 1.15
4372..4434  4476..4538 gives 1.17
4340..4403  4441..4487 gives 1.09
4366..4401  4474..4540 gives 1.21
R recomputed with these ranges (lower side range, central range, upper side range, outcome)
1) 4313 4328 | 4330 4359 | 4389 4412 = -0.10 mag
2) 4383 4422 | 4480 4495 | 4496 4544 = -0.05 mag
